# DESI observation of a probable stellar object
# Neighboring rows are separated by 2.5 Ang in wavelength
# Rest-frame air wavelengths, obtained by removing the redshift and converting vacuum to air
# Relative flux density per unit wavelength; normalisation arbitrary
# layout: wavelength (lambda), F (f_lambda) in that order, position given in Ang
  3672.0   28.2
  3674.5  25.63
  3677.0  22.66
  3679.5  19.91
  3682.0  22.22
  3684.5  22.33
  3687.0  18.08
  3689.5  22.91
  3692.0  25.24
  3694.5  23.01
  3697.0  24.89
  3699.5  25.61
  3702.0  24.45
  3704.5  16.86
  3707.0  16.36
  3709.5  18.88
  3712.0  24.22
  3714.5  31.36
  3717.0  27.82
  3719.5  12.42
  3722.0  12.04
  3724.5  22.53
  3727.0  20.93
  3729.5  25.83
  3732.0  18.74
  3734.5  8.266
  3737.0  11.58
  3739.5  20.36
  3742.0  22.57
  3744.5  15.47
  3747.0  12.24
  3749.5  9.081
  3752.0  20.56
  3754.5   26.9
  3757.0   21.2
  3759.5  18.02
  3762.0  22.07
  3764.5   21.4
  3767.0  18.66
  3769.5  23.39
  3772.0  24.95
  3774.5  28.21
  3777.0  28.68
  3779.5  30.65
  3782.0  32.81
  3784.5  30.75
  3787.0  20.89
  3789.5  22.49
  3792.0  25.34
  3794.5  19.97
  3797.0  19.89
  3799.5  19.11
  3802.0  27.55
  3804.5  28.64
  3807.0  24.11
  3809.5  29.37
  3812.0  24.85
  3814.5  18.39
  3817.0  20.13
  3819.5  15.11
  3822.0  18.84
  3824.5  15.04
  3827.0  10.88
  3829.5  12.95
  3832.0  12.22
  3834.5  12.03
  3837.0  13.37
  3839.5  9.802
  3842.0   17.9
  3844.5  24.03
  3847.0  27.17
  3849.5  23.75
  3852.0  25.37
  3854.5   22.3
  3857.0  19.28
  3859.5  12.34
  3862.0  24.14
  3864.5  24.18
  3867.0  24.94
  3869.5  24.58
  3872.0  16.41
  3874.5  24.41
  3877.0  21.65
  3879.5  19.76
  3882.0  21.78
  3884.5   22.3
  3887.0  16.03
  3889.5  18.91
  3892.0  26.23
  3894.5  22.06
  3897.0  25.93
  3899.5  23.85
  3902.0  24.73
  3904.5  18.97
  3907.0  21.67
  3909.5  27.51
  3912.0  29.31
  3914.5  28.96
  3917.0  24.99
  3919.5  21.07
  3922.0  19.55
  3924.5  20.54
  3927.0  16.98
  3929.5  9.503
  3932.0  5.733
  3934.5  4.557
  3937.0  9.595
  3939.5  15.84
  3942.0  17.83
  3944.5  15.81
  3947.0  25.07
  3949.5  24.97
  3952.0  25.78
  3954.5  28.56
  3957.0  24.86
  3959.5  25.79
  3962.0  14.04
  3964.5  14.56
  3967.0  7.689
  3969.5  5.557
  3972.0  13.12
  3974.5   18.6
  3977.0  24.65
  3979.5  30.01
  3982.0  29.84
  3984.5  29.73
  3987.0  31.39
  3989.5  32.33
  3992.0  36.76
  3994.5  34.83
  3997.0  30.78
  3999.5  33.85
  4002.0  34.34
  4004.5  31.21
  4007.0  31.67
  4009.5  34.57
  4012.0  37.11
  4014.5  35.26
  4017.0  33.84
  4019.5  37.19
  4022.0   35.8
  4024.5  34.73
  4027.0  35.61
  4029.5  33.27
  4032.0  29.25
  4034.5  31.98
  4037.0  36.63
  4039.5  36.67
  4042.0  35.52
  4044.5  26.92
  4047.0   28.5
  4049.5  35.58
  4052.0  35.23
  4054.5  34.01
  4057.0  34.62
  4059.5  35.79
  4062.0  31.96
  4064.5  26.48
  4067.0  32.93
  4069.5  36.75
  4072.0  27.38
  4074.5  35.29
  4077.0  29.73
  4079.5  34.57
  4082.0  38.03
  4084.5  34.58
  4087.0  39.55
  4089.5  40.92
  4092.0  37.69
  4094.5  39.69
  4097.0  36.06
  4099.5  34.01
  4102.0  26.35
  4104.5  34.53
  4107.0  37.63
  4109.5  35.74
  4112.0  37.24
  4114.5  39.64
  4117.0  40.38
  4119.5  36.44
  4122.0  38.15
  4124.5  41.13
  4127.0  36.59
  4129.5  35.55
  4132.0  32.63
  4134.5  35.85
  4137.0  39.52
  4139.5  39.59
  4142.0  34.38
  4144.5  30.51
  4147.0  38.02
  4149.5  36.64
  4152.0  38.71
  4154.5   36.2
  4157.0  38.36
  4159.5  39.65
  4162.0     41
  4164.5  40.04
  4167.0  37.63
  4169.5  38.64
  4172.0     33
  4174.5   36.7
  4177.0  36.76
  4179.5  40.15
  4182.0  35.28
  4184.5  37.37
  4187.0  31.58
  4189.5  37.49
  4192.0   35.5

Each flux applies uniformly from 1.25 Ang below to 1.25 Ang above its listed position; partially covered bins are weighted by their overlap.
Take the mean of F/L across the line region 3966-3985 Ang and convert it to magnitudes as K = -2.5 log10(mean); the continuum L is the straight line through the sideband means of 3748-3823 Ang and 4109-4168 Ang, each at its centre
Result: 0.491 mag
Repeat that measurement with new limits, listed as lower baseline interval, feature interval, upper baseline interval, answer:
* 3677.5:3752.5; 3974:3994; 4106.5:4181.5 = 0.04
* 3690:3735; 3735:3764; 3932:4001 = 0.19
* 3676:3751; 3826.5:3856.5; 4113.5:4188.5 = 0.37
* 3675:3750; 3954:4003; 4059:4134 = 0.23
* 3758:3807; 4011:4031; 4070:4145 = -0.07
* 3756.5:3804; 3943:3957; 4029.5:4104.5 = 0.24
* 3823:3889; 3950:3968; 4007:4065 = 0.31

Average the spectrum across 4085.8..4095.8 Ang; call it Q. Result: 39.4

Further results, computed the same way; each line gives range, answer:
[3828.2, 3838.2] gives 12.6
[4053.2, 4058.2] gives 34.3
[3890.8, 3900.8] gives 24.5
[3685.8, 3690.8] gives 20.6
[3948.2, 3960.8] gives 25.9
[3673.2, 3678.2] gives 24.2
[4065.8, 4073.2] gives 32.4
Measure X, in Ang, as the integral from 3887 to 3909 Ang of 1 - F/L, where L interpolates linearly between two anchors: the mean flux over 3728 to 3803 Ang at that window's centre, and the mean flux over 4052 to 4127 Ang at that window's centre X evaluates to 3.8 Ang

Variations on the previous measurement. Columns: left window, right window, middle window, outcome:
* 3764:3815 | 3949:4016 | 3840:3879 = 5.7 Ang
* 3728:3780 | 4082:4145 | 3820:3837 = 7.1 Ang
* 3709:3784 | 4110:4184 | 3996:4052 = -2.3 Ang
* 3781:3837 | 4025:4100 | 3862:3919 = 4.4 Ang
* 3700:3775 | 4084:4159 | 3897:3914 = 1.6 Ang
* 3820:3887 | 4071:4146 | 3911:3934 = 4.4 Ang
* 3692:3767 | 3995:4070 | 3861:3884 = 3.4 Ang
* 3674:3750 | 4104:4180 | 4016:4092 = -0.5 Ang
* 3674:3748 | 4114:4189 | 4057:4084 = 0.9 Ang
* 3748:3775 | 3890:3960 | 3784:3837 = 2.3 Ang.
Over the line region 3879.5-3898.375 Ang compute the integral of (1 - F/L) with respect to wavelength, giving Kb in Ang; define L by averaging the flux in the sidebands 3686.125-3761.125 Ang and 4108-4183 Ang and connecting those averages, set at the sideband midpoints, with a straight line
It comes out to 3.54 Ang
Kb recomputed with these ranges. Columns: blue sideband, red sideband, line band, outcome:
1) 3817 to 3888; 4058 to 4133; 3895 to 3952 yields 9.12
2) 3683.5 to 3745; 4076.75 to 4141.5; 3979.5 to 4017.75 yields -1.03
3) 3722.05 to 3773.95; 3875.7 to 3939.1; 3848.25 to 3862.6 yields -0.95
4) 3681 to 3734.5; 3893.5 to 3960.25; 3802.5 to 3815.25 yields -2.65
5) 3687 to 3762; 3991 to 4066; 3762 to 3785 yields -4.11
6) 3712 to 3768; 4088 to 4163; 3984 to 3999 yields -1.00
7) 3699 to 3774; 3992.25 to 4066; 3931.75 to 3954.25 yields 9.50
